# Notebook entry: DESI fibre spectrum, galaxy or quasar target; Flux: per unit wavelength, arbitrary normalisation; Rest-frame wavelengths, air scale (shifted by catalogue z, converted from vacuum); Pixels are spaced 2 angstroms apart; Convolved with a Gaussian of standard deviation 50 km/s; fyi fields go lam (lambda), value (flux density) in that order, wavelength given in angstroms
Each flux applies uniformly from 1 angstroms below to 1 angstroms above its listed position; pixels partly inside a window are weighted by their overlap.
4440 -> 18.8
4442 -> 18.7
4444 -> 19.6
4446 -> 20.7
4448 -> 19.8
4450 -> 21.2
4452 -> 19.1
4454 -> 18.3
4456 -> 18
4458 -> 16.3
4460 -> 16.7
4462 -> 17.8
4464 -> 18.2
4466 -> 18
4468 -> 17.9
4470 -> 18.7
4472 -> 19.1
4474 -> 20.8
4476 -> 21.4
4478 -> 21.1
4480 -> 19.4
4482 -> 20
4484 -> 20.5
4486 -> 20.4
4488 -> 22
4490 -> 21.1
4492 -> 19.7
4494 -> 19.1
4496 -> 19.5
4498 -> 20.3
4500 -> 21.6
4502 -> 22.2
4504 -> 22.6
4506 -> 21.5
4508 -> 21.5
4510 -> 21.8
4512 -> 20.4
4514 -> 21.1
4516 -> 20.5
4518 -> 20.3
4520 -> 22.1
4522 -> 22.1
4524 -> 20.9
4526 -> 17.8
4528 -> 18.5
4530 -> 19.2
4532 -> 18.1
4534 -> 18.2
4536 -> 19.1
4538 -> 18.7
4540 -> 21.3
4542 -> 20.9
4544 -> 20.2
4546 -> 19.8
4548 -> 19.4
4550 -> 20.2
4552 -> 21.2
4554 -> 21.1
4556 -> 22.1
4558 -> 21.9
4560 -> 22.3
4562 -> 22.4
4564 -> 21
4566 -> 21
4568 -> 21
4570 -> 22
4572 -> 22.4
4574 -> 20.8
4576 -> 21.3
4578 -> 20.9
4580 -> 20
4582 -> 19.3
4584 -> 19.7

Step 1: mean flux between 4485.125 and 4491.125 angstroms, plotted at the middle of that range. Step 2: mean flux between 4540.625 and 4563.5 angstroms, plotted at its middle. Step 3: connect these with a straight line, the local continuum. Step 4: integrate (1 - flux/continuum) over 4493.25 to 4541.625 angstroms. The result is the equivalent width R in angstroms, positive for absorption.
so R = 1.7 angstroms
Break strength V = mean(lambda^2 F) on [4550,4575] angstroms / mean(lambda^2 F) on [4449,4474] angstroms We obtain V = 1.23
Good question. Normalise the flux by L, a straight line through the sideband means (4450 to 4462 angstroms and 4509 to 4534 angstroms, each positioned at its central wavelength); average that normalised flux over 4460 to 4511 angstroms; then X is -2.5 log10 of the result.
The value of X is -0.07 mag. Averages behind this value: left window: 18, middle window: 20.2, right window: 20.2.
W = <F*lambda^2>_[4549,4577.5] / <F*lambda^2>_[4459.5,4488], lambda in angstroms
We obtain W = 1.15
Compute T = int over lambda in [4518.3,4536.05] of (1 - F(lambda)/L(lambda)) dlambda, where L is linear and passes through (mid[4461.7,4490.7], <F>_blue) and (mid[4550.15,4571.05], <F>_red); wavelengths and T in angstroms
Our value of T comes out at 1.1 angstroms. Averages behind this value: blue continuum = 19.8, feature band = 19.6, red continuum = 21.5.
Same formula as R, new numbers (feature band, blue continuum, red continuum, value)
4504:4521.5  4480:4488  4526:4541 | -1.5 angstroms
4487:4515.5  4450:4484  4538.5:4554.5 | -2.1 angstroms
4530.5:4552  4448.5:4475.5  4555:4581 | 1.1 angstroms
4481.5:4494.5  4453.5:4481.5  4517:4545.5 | -0.9 angstroms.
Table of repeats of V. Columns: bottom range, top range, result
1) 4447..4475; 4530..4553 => 1.10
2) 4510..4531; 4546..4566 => 1.06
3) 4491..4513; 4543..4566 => 1.03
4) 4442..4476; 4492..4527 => 1.13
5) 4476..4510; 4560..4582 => 1.06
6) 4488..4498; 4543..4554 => 1.03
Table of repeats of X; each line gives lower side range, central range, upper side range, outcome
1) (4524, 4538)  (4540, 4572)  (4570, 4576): -0.038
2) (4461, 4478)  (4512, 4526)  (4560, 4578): -0.030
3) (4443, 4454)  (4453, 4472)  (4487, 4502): 0.131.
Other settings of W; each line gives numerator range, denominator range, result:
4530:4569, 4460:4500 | 1.07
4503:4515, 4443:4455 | 1.12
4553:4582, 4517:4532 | 1.09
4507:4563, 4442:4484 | 1.10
